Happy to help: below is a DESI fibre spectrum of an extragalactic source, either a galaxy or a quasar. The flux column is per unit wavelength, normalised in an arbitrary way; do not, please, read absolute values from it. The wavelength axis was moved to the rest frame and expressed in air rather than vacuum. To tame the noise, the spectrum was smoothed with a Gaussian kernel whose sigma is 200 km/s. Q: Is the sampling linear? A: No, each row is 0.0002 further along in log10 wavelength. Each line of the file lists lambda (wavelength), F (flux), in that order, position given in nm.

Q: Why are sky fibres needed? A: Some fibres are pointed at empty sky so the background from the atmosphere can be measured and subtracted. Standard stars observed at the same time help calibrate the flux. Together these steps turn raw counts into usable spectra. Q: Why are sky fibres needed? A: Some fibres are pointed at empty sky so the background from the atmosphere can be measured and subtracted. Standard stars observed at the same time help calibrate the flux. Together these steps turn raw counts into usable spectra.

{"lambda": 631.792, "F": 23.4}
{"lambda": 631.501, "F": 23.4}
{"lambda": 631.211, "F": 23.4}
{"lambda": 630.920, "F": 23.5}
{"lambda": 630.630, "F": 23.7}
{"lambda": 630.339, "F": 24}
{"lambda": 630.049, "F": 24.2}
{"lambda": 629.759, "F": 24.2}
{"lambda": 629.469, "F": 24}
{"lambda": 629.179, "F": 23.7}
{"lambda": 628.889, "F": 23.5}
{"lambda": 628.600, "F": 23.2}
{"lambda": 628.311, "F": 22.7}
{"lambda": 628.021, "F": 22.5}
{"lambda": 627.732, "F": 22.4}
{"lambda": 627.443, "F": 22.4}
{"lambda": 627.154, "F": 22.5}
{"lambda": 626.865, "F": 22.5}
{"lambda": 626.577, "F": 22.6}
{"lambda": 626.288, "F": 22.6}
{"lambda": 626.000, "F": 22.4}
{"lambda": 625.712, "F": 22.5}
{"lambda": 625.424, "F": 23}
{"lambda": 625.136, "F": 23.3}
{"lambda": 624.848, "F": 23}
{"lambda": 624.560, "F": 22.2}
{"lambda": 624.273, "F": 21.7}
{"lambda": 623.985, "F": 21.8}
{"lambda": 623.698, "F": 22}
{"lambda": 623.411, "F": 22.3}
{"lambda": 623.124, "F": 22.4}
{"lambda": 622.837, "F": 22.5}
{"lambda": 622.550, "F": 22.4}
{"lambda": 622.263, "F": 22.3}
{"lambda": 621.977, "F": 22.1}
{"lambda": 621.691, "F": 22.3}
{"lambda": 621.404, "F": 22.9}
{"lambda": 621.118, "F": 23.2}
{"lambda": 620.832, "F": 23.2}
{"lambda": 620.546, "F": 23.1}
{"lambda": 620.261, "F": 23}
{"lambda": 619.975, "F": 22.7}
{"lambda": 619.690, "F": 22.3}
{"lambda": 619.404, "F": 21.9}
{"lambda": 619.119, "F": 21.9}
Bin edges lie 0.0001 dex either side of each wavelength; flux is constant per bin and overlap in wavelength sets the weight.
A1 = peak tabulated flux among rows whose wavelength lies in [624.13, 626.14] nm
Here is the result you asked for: 23.3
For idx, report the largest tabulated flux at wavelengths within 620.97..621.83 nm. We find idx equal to 23.2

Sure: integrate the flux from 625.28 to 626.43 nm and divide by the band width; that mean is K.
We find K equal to 22.6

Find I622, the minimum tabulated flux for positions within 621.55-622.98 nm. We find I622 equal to 22.1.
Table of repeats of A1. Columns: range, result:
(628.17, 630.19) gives 24.2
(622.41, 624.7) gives 22.5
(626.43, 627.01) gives 22.6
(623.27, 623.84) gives 22.3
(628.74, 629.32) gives 23.7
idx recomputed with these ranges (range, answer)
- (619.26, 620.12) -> 22.7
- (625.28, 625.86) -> 23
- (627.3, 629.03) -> 23.5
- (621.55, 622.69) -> 22.4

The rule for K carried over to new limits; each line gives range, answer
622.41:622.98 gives 22.4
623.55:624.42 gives 21.8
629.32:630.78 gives 24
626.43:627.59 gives 22.5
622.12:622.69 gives 22.3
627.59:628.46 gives 22.5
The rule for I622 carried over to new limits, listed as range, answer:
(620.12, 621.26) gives 23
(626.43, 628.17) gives 22.4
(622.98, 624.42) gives 21.7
